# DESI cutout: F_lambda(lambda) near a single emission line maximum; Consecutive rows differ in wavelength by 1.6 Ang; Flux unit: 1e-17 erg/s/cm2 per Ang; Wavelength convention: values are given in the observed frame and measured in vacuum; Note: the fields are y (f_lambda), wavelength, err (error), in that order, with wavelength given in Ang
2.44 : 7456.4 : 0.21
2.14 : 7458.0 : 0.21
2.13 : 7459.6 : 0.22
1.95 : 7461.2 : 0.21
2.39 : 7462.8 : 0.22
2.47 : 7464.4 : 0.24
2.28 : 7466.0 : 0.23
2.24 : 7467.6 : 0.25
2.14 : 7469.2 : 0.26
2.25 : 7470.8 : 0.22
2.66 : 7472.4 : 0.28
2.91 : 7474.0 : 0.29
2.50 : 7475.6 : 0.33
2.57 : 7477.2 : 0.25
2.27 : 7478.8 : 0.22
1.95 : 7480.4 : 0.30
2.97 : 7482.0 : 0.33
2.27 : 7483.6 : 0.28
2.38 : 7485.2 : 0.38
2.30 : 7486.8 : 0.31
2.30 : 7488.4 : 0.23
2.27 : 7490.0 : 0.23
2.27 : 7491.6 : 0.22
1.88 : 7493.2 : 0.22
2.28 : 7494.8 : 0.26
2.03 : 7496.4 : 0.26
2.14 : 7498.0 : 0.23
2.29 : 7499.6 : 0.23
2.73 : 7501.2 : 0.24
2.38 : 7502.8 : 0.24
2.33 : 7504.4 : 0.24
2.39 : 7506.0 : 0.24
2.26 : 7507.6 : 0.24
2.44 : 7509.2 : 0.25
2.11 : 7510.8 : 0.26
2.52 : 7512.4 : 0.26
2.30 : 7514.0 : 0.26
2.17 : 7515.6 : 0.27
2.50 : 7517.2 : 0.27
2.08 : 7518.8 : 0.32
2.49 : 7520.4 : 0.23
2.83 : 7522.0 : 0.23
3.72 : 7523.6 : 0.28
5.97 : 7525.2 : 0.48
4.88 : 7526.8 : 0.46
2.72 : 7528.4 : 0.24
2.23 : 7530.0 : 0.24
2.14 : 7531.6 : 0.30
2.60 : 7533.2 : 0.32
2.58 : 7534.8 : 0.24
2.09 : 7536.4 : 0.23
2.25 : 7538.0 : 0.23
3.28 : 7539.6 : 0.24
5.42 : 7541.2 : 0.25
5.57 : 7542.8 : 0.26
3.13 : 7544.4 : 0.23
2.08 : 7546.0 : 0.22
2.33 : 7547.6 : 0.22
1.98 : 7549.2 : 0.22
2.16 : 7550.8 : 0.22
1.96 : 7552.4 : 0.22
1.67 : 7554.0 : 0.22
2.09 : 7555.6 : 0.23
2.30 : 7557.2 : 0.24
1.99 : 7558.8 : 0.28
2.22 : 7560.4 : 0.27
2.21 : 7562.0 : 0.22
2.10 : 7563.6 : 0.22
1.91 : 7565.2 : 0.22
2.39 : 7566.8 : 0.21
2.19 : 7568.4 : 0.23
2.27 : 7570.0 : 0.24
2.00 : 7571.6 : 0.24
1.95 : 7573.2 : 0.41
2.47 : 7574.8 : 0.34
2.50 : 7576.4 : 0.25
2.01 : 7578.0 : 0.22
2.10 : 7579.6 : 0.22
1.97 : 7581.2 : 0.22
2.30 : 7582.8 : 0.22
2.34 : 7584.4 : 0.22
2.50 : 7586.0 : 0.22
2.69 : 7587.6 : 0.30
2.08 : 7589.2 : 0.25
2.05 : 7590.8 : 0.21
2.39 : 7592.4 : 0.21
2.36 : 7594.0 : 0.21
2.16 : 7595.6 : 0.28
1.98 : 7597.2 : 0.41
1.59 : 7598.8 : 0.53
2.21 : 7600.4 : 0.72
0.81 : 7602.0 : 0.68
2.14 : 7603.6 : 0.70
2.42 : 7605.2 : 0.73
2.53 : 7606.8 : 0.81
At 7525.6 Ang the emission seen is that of [S II]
